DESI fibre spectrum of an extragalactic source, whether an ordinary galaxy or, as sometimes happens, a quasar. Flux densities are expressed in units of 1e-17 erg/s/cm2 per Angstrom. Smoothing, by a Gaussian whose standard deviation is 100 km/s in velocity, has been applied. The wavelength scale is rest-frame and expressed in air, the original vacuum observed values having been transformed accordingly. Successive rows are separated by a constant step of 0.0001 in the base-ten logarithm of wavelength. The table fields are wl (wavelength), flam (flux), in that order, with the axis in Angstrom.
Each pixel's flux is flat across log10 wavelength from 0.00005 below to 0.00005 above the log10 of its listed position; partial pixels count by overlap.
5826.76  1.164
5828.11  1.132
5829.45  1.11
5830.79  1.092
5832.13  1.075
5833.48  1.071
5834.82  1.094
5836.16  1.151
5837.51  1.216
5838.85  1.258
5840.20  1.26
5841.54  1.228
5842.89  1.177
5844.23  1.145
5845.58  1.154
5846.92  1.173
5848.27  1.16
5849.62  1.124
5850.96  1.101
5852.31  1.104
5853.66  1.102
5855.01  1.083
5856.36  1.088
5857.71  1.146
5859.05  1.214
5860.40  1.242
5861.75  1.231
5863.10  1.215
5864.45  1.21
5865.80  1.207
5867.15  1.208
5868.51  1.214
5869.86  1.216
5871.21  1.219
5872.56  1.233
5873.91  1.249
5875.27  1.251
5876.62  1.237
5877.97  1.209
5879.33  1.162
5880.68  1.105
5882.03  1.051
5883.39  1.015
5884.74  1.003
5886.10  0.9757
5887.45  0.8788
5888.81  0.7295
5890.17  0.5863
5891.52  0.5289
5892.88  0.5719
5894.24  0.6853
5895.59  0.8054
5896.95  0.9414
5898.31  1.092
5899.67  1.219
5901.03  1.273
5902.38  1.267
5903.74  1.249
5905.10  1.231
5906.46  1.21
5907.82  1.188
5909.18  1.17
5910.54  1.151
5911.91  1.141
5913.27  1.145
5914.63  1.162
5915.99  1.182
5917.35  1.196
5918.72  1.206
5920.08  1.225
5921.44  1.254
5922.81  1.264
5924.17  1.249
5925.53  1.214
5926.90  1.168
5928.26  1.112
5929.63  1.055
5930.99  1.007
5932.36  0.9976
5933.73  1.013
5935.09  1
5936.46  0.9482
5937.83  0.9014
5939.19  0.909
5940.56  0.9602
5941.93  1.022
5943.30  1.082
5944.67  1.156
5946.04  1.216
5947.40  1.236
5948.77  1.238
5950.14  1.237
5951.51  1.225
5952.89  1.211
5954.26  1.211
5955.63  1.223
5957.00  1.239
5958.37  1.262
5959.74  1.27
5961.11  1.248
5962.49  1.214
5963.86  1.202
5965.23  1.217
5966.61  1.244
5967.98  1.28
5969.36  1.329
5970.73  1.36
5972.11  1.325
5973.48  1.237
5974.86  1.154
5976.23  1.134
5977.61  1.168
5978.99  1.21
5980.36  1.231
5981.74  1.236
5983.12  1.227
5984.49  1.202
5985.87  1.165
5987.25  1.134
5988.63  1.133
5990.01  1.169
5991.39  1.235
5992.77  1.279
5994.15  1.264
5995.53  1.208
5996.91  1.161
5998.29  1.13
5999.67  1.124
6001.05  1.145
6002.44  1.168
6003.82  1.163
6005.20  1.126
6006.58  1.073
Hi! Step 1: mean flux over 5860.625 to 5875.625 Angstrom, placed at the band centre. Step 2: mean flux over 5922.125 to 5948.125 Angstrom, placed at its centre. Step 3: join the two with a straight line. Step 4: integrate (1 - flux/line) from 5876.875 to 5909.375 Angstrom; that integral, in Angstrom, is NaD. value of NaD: 4.5 Angstrom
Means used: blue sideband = 1.22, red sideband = 1.08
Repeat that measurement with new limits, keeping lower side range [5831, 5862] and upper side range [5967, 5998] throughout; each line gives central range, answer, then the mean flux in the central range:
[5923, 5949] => 2.6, 1.08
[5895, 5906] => 0.4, 1.14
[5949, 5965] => -0.3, 1.23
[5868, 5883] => -0.3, 1.19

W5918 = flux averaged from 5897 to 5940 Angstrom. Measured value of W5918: 1.14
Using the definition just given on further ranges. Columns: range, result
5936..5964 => 1.15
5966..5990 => 1.22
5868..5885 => 1.17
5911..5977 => 1.17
